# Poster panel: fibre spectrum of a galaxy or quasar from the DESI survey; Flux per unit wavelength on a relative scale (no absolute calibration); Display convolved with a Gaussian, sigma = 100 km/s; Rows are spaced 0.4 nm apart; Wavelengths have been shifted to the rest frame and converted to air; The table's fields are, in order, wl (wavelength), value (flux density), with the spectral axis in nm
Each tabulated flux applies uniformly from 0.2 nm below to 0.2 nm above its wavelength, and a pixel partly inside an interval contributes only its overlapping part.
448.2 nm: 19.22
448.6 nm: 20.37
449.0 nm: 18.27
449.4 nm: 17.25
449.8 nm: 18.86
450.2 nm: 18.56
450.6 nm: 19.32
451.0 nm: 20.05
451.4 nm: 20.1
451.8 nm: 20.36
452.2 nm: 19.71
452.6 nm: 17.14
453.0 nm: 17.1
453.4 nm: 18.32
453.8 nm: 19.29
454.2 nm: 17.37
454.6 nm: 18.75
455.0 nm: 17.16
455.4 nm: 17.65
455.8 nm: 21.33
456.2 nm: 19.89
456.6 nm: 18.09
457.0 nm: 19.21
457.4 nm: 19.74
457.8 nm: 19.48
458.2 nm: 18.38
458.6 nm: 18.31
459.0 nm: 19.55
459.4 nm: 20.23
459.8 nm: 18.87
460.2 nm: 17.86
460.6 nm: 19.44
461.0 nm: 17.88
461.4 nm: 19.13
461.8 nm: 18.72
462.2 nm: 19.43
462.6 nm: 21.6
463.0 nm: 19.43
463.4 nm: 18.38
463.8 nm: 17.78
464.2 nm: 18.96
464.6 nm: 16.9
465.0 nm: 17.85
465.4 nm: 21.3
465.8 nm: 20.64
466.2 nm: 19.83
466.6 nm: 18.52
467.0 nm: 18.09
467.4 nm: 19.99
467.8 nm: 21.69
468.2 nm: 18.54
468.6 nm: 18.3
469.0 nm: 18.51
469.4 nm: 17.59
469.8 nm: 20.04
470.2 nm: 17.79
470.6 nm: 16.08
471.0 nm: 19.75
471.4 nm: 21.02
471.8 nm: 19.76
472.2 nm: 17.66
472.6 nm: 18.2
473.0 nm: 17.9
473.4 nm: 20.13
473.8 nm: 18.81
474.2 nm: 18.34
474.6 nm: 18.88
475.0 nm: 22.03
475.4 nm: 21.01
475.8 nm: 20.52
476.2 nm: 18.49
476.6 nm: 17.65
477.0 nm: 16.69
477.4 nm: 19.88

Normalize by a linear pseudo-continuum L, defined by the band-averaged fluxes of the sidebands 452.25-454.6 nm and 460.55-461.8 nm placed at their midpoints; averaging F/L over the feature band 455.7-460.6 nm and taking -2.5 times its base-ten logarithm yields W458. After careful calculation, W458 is -0.04 mag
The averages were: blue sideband 18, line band 19.2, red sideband 18.7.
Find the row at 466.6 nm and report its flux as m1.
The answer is 18.52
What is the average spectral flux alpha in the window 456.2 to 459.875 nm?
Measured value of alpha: 19.1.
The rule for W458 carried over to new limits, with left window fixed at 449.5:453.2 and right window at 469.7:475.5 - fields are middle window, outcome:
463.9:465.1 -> 0.07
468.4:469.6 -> 0.06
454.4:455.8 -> 0.04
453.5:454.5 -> 0.04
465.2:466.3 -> -0.09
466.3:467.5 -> 0.01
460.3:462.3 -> 0.01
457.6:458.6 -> 0.01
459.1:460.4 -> 0.00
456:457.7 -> -0.01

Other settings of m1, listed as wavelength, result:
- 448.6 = 20.37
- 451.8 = 20.36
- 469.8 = 20.04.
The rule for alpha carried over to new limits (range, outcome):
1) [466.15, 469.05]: 19.2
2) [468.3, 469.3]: 18.3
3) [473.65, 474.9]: 18.9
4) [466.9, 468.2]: 19.9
